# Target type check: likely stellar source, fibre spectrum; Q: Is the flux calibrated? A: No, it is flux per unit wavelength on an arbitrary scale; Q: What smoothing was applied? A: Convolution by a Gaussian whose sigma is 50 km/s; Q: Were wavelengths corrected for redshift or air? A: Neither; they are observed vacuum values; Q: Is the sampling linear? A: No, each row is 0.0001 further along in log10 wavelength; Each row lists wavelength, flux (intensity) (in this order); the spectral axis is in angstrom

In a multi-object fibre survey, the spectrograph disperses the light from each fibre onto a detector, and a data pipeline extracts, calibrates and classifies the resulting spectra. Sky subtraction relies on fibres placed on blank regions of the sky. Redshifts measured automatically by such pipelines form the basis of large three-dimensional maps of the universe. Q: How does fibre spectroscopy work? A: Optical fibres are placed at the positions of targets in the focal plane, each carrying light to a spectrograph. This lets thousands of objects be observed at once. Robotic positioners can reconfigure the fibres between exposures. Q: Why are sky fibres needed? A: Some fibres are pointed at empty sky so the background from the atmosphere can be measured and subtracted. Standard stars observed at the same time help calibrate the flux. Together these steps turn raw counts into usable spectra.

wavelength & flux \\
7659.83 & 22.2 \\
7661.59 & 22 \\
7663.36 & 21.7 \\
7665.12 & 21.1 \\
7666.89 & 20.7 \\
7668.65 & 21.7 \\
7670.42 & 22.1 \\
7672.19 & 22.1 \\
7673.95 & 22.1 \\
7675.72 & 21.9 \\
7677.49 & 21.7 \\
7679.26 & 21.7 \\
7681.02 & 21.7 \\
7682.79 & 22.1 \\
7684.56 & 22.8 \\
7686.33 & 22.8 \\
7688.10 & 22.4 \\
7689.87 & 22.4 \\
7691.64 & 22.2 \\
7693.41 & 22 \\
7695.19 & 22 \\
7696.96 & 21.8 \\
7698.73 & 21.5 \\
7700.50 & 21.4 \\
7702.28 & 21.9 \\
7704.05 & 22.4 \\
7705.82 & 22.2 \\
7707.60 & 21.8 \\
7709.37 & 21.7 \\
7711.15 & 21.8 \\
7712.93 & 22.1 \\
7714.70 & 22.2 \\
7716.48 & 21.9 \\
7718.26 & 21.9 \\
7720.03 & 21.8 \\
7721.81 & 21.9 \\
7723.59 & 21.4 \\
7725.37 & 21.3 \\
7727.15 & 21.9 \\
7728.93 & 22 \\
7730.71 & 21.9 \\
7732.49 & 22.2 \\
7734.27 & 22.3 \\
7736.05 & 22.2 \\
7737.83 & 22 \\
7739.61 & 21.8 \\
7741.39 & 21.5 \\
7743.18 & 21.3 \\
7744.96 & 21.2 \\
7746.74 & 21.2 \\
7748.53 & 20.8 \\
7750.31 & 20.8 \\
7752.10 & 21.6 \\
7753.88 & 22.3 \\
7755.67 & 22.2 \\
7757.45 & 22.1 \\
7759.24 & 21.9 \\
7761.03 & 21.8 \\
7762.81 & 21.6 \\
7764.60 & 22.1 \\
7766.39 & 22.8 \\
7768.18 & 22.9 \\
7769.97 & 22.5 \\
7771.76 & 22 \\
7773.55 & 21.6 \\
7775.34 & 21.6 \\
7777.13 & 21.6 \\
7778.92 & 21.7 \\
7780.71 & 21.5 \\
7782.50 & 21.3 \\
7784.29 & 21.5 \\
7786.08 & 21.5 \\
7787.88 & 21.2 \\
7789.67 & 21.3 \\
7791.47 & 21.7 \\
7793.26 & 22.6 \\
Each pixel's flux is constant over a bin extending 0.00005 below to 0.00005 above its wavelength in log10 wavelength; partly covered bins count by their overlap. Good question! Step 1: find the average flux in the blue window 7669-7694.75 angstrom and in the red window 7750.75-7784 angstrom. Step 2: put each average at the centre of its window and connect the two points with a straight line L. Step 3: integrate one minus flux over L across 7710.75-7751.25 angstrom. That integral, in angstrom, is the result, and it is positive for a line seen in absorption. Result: 0.6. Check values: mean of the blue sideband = 22.1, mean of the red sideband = 21.9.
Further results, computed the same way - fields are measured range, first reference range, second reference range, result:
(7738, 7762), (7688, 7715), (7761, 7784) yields 0.4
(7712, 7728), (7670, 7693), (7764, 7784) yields 0.2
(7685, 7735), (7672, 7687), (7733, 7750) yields -0.3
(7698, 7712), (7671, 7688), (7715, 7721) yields 0.1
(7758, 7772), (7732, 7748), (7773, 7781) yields -0.4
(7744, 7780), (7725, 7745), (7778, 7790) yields -0.3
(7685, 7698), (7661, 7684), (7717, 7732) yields -0.3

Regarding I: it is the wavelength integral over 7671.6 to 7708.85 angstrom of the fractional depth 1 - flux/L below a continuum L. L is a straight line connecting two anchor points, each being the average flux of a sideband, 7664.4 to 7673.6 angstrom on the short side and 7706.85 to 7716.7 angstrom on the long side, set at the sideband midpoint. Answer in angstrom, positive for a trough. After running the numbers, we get -0.5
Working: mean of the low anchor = 21.6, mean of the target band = 22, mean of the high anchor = 21.9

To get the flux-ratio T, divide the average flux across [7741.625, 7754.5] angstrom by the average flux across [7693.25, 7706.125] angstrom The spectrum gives 1.0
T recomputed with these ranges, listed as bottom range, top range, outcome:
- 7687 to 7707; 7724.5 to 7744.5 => 0.99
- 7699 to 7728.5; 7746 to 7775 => 1.00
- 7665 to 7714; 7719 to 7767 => 0.99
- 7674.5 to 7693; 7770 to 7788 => 0.98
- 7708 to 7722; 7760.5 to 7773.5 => 1.01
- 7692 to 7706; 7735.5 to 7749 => 0.98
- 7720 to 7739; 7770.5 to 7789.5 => 0.98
